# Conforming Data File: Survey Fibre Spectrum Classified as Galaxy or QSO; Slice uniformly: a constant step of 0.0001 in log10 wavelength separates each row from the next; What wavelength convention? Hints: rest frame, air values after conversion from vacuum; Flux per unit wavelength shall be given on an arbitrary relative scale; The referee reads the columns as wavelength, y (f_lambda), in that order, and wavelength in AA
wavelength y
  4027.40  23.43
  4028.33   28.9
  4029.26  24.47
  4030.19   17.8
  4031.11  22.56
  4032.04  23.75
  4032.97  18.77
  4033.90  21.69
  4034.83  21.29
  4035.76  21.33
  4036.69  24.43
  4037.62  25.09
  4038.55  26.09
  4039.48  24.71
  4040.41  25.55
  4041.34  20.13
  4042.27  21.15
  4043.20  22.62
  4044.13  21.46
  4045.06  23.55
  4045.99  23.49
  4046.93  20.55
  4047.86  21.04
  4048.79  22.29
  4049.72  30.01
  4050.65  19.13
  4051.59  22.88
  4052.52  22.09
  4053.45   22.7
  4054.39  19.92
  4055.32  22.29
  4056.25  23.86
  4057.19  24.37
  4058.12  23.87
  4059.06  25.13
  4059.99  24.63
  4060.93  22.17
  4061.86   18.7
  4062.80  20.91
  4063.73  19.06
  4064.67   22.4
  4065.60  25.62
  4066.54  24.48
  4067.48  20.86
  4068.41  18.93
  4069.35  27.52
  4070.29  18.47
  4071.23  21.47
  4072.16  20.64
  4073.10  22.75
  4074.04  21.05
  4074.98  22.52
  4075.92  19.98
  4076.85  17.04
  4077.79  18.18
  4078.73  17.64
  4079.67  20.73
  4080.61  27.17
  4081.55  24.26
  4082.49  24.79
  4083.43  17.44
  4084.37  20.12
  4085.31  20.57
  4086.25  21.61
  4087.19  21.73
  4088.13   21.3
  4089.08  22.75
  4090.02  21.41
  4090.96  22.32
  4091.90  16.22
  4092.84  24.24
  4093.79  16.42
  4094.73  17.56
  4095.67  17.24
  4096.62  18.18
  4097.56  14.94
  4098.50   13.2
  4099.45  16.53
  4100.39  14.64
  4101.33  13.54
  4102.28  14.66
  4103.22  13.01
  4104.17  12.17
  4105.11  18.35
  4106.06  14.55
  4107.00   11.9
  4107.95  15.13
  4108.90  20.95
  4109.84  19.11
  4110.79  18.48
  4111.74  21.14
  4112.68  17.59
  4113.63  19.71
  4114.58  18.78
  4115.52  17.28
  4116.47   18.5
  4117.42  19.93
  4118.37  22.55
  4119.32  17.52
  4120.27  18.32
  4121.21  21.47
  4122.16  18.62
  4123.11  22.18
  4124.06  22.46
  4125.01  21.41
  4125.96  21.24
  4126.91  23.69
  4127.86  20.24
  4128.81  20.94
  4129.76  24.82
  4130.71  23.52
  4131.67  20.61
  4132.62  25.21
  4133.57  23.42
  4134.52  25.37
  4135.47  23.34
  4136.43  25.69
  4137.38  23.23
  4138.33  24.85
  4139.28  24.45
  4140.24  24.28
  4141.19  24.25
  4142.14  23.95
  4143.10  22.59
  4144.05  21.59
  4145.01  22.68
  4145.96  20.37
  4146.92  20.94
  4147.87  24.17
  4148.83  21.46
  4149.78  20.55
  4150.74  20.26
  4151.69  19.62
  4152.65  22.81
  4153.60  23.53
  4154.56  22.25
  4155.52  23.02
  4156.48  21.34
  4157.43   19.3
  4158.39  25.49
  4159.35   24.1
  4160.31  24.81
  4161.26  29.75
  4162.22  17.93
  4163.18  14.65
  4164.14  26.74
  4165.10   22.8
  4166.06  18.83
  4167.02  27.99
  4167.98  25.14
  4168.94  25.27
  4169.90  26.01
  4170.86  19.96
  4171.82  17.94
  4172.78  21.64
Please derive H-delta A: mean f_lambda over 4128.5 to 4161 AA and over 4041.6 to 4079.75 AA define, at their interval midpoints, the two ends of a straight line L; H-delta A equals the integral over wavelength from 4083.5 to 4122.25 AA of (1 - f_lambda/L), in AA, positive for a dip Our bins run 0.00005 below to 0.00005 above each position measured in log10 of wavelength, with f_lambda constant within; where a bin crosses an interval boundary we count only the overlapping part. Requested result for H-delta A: 7.4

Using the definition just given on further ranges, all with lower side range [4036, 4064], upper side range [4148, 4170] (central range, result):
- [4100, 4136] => 5.31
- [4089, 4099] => 1.91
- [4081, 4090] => 0.45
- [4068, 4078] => 0.85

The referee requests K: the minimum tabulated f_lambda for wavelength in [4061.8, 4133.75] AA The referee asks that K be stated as 11.9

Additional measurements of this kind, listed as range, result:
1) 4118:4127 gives 17.52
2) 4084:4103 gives 13.2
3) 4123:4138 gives 20.24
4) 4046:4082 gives 17.04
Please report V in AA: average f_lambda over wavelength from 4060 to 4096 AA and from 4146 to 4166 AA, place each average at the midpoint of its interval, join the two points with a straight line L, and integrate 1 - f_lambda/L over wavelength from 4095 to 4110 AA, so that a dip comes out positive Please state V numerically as 4.17 AA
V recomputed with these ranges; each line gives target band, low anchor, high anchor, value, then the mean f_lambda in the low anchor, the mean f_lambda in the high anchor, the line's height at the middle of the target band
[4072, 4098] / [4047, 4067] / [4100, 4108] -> -4.15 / 22.7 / 14.2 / 17.6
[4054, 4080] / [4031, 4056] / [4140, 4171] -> 1.17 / 22.6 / 22.7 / 22.6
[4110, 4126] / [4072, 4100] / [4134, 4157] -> 1.27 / 20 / 22.8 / 21.5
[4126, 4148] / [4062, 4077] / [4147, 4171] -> -0.73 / 21.5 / 22.7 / 22.4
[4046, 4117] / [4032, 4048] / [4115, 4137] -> 6.67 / 22.6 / 21.7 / 22.1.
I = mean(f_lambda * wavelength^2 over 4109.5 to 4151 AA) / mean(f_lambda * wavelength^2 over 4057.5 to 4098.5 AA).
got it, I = 1.06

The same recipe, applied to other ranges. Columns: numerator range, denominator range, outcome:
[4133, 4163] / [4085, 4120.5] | 1.30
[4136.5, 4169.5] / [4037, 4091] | 1.08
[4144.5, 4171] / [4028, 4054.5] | 1.05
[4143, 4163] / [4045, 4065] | 1.04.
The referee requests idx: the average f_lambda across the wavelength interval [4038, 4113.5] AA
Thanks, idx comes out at 20.5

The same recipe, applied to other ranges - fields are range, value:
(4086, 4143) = 19.9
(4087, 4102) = 18.1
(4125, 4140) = 23.3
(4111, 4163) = 22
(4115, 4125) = 20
